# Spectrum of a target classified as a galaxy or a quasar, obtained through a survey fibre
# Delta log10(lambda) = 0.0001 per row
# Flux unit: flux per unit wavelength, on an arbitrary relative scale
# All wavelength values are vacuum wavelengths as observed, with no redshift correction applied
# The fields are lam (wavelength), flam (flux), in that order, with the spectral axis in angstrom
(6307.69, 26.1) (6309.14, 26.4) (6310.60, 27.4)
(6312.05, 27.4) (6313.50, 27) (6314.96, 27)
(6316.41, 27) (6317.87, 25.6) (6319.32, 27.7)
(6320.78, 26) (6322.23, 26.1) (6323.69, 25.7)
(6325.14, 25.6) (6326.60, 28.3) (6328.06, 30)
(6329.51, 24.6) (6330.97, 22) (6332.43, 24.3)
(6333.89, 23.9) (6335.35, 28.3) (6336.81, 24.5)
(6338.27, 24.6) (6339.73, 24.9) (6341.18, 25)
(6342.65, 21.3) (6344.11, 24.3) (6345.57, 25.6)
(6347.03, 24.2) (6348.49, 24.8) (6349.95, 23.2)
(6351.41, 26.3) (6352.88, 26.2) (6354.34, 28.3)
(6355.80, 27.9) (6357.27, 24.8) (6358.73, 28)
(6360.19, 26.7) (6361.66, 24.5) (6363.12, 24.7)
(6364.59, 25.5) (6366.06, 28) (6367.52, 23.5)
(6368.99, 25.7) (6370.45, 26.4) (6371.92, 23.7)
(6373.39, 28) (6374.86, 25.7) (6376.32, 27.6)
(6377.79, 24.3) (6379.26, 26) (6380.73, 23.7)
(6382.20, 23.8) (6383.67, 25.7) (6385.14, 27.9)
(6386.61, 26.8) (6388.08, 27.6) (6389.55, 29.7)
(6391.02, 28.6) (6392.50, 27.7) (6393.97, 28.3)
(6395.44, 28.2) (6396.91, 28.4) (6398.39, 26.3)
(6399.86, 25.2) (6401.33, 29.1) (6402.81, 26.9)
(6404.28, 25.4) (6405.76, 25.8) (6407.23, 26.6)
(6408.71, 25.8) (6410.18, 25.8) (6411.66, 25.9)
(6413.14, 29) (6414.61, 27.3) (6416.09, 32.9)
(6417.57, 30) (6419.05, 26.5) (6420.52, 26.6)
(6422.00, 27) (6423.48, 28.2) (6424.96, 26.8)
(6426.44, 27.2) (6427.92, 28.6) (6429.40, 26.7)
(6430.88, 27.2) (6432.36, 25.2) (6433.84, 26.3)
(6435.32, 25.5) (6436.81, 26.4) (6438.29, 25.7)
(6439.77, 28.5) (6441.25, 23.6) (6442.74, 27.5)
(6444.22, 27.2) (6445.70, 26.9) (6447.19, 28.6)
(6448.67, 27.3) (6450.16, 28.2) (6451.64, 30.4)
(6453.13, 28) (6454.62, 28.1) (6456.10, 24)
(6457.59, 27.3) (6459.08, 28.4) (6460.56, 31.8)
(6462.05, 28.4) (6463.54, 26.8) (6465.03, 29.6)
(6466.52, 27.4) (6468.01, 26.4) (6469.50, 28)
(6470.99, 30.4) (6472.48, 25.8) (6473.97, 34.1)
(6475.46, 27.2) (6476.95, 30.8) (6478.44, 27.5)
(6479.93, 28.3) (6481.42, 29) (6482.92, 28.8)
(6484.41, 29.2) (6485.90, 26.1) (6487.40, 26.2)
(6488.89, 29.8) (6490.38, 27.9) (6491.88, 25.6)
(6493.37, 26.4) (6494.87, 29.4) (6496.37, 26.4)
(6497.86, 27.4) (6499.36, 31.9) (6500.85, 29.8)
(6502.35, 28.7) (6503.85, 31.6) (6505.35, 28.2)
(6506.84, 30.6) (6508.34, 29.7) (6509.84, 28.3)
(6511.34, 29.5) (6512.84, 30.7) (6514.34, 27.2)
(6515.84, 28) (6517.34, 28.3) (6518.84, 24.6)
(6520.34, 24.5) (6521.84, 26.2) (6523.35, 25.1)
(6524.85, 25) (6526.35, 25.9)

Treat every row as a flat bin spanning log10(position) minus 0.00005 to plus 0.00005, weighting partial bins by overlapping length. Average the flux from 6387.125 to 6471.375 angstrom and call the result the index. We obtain 27.5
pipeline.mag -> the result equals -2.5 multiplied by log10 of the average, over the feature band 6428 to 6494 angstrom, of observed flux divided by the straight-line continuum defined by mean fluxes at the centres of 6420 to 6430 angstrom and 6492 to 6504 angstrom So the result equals 0.01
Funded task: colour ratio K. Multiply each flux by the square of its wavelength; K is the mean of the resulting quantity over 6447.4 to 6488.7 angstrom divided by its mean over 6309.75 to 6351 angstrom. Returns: 1.15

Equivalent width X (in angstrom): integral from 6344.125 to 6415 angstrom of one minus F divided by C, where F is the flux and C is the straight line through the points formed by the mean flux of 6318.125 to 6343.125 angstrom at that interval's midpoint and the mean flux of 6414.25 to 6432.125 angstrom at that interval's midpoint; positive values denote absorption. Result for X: 1.1 angstrom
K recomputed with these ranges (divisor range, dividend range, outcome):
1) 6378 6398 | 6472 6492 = 1.08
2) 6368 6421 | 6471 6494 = 1.08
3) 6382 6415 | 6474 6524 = 1.08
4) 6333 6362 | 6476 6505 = 1.17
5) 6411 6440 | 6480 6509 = 1.07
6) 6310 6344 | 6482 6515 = 1.17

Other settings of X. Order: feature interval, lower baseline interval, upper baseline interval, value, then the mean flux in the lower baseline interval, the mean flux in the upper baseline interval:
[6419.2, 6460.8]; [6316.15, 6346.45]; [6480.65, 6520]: 0.2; 25.5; 28.4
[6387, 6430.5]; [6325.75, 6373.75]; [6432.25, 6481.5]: -1.2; 25.5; 27.8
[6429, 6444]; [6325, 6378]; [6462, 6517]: 0.6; 25.6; 28.6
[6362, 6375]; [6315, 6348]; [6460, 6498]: 0.3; 25.5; 28.3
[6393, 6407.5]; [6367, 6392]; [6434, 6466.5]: -0.3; 26.2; 27.5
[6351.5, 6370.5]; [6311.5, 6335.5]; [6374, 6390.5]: 0.1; 26.2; 26.3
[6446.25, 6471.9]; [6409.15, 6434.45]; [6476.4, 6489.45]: -0.1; 27.5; 28.4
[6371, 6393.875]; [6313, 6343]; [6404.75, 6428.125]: 0.2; 25.7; 27.4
